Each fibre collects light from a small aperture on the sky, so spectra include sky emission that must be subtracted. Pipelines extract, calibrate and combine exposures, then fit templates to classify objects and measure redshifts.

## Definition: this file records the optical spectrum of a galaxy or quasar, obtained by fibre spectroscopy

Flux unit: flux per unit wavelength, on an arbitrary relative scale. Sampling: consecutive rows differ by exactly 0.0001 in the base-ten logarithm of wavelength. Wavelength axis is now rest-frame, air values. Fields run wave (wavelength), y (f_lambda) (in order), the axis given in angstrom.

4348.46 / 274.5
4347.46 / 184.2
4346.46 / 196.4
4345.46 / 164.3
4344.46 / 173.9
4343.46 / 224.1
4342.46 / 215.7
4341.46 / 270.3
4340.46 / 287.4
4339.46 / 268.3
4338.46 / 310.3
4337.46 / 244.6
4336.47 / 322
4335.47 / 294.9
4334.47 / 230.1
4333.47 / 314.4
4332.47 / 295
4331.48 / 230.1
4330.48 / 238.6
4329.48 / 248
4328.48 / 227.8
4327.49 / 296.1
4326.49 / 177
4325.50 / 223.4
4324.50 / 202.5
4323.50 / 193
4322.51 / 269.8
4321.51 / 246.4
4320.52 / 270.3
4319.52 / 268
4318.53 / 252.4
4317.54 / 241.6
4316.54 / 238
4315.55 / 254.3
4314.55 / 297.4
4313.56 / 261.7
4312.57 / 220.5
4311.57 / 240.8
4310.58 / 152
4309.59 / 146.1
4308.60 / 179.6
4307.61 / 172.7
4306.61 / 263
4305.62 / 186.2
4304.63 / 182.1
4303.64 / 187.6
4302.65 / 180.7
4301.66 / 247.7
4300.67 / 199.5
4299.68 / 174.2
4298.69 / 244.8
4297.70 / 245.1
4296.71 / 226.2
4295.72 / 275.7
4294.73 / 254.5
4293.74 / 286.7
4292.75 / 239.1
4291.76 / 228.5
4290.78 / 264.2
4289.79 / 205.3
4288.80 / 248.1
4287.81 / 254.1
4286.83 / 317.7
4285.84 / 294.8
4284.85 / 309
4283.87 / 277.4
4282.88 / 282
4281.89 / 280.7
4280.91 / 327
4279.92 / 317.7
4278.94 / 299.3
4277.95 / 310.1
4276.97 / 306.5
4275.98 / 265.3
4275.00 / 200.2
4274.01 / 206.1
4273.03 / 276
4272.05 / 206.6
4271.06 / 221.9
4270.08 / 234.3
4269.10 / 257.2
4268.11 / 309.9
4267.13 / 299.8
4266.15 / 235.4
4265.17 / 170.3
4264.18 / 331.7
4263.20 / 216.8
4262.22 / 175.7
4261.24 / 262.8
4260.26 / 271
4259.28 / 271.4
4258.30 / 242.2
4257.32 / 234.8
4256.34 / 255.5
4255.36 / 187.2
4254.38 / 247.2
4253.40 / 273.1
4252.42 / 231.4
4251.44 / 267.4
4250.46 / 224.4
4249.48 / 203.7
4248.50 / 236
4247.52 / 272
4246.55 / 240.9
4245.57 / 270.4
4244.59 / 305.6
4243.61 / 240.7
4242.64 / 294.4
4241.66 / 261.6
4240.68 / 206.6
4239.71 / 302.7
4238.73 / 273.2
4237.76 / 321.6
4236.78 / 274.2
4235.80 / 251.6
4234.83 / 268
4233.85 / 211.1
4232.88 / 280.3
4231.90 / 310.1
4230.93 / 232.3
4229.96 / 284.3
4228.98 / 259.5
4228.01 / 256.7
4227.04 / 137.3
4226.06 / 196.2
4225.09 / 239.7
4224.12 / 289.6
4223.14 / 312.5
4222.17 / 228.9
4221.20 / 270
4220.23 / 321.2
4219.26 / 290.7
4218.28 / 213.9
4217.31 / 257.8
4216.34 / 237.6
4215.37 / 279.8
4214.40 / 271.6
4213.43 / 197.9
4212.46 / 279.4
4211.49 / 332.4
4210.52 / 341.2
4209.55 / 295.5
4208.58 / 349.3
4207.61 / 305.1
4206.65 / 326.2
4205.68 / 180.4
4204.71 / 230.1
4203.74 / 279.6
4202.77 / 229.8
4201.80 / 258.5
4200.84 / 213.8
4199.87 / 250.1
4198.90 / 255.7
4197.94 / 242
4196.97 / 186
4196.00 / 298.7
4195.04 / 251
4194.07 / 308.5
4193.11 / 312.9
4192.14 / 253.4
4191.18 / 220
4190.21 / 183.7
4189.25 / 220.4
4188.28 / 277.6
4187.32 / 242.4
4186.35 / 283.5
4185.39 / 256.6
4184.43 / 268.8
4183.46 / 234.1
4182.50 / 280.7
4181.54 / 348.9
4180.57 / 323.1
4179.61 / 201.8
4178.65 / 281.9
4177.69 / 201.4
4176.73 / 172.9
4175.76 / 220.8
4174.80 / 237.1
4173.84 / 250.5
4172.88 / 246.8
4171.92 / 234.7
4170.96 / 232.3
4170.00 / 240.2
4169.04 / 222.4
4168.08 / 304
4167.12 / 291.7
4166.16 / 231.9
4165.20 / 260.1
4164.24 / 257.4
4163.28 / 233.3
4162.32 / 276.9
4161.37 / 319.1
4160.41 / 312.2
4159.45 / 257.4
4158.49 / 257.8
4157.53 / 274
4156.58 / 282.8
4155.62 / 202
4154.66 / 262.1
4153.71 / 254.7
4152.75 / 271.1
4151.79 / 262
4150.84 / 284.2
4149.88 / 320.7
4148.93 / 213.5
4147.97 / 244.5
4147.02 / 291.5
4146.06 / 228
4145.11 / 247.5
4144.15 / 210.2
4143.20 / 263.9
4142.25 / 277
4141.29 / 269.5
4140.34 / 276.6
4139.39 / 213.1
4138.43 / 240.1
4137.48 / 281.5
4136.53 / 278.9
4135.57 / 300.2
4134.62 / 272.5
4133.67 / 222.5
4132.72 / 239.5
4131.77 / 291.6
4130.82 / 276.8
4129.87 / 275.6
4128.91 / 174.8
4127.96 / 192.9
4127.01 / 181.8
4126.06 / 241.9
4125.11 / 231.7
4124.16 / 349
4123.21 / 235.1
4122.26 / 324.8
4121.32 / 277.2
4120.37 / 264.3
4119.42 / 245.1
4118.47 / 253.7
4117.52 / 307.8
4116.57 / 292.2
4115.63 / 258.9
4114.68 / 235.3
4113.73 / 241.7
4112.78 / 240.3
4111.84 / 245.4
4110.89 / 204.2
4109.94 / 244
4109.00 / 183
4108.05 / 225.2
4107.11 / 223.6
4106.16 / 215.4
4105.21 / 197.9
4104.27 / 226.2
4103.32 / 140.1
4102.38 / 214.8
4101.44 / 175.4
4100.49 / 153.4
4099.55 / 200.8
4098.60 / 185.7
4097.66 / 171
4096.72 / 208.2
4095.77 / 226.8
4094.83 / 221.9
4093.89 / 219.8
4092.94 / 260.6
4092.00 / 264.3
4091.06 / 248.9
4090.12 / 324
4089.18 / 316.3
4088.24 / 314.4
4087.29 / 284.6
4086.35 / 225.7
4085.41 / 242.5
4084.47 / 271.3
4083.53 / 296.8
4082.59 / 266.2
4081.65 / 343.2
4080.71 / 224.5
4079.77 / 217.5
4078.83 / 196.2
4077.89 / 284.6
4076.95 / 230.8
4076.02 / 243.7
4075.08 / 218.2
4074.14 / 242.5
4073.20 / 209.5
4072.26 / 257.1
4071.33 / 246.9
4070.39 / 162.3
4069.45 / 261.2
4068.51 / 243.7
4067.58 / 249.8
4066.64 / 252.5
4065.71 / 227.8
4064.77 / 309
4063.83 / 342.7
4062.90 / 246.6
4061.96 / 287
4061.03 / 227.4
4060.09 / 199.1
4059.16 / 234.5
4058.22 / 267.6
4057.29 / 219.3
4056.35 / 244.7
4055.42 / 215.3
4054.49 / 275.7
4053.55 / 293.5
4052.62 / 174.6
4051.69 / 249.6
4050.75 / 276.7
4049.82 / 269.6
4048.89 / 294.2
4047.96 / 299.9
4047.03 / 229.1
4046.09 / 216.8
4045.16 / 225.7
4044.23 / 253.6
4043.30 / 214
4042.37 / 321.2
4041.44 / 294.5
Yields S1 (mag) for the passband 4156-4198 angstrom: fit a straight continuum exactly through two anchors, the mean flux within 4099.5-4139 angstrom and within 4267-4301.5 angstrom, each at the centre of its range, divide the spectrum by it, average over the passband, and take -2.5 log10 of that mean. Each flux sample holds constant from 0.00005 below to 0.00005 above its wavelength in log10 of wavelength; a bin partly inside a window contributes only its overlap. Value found -0.04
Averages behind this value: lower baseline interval 240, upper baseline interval 261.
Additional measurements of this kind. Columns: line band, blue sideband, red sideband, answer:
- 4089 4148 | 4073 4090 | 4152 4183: 0.073 mag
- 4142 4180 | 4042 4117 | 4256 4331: -0.046 mag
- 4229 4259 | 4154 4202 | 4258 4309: -0.026 mag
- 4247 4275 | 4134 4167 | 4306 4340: 0.034 mag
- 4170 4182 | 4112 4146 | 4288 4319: 0.011 mag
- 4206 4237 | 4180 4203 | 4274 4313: -0.060 mag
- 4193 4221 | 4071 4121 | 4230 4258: -0.067 mag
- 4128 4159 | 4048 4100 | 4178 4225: 0.004 mag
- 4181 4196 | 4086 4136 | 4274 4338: -0.090 mag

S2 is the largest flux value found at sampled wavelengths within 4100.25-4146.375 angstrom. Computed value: 349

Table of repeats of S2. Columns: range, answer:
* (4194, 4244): 349.3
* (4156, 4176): 319.1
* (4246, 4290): 331.7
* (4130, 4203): 348.9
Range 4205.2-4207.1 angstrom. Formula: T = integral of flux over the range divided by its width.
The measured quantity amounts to 252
